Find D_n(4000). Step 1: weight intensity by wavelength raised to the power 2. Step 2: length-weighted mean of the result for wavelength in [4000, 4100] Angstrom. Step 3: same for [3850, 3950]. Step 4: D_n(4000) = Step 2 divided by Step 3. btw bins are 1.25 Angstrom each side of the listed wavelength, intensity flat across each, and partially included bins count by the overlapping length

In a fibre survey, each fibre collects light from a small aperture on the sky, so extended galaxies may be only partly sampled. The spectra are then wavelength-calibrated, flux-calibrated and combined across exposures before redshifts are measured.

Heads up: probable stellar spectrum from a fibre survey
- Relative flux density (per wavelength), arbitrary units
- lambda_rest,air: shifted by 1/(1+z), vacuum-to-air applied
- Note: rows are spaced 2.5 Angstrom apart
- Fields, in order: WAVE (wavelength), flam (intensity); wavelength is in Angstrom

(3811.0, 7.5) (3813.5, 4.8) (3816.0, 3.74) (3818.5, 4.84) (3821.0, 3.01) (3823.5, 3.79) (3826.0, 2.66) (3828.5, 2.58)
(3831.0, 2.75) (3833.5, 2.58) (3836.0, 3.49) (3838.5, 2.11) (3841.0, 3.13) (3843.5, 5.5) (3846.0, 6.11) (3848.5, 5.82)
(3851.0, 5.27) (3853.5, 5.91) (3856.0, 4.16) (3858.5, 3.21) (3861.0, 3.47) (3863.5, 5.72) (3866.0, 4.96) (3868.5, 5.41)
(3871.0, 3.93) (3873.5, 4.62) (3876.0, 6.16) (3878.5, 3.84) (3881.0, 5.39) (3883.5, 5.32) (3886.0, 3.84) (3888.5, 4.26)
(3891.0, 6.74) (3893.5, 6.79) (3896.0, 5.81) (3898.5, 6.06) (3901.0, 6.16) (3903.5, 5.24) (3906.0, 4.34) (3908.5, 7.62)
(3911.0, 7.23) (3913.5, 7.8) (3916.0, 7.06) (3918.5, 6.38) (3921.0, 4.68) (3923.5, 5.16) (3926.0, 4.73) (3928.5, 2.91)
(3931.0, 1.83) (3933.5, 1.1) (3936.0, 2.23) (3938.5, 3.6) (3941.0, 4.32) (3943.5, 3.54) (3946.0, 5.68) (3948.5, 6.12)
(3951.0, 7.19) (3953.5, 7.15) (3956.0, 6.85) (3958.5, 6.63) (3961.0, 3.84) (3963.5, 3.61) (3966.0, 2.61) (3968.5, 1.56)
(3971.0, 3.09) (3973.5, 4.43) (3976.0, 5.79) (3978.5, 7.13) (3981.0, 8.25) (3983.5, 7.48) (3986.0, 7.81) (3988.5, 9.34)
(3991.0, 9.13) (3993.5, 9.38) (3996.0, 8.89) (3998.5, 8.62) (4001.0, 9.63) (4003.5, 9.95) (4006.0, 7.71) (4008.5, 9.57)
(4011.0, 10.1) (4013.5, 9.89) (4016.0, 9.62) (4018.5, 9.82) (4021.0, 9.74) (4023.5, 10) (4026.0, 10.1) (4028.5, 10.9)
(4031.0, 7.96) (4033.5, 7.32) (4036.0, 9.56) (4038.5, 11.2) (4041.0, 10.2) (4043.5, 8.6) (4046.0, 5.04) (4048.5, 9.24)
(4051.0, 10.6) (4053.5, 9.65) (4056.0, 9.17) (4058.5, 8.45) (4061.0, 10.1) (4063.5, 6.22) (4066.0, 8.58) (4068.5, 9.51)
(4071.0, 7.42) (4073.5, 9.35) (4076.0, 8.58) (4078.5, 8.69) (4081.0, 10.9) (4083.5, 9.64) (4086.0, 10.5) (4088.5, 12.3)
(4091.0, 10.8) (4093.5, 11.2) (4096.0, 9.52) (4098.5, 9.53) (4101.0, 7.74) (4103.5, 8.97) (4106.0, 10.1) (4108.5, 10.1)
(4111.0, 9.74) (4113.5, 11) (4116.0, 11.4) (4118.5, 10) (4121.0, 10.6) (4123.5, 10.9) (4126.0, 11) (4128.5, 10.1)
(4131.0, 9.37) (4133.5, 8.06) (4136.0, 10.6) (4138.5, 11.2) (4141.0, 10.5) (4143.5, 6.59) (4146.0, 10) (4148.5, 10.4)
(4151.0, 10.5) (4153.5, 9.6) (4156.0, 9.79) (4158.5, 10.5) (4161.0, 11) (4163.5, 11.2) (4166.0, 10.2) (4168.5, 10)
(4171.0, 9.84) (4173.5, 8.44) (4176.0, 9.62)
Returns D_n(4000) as 2.04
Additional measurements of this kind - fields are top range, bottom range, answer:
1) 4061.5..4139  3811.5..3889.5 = 2.58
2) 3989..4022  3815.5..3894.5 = 2.29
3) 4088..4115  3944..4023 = 1.45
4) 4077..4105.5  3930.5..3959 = 2.27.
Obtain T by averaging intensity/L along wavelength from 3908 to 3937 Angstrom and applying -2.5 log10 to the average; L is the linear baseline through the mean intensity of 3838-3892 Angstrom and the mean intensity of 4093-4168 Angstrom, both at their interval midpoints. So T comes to 0.20 mag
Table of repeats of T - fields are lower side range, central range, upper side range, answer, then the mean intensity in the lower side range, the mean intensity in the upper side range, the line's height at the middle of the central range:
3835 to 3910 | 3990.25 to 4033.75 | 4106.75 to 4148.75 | -0.20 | 5.03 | 10.1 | 7.79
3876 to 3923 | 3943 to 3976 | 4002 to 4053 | 0.46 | 5.81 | 9.36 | 7.47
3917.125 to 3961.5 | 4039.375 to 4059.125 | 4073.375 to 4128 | -0.07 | 4.68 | 10.1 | 8.4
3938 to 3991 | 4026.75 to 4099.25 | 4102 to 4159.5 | -0.14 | 5.64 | 10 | 8.24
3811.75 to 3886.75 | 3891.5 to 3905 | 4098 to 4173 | -0.15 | 4.3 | 10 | 5.27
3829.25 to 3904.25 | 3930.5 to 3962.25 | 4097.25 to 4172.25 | 0.34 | 4.77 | 10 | 6.33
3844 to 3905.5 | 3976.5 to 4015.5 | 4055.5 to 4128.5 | -0.14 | 5.17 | 9.74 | 7.72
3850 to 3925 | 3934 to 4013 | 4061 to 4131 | 0.14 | 5.42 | 9.79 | 7.22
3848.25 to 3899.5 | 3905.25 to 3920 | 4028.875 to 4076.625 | -0.16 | 5.06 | 8.82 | 5.88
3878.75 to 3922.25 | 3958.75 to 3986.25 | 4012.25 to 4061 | 0.48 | 5.88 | 9.34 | 7.71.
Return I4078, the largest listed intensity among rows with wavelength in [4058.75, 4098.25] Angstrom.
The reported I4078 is 12.3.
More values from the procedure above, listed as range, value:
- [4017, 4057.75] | 11.2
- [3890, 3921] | 7.8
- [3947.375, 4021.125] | 10.1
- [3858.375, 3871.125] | 5.72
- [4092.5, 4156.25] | 11.4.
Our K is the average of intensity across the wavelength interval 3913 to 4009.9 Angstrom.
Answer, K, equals 5.96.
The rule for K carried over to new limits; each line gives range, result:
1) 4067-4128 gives 9.97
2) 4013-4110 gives 9.4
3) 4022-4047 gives 9.13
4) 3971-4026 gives 8.59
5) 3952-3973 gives 4.45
